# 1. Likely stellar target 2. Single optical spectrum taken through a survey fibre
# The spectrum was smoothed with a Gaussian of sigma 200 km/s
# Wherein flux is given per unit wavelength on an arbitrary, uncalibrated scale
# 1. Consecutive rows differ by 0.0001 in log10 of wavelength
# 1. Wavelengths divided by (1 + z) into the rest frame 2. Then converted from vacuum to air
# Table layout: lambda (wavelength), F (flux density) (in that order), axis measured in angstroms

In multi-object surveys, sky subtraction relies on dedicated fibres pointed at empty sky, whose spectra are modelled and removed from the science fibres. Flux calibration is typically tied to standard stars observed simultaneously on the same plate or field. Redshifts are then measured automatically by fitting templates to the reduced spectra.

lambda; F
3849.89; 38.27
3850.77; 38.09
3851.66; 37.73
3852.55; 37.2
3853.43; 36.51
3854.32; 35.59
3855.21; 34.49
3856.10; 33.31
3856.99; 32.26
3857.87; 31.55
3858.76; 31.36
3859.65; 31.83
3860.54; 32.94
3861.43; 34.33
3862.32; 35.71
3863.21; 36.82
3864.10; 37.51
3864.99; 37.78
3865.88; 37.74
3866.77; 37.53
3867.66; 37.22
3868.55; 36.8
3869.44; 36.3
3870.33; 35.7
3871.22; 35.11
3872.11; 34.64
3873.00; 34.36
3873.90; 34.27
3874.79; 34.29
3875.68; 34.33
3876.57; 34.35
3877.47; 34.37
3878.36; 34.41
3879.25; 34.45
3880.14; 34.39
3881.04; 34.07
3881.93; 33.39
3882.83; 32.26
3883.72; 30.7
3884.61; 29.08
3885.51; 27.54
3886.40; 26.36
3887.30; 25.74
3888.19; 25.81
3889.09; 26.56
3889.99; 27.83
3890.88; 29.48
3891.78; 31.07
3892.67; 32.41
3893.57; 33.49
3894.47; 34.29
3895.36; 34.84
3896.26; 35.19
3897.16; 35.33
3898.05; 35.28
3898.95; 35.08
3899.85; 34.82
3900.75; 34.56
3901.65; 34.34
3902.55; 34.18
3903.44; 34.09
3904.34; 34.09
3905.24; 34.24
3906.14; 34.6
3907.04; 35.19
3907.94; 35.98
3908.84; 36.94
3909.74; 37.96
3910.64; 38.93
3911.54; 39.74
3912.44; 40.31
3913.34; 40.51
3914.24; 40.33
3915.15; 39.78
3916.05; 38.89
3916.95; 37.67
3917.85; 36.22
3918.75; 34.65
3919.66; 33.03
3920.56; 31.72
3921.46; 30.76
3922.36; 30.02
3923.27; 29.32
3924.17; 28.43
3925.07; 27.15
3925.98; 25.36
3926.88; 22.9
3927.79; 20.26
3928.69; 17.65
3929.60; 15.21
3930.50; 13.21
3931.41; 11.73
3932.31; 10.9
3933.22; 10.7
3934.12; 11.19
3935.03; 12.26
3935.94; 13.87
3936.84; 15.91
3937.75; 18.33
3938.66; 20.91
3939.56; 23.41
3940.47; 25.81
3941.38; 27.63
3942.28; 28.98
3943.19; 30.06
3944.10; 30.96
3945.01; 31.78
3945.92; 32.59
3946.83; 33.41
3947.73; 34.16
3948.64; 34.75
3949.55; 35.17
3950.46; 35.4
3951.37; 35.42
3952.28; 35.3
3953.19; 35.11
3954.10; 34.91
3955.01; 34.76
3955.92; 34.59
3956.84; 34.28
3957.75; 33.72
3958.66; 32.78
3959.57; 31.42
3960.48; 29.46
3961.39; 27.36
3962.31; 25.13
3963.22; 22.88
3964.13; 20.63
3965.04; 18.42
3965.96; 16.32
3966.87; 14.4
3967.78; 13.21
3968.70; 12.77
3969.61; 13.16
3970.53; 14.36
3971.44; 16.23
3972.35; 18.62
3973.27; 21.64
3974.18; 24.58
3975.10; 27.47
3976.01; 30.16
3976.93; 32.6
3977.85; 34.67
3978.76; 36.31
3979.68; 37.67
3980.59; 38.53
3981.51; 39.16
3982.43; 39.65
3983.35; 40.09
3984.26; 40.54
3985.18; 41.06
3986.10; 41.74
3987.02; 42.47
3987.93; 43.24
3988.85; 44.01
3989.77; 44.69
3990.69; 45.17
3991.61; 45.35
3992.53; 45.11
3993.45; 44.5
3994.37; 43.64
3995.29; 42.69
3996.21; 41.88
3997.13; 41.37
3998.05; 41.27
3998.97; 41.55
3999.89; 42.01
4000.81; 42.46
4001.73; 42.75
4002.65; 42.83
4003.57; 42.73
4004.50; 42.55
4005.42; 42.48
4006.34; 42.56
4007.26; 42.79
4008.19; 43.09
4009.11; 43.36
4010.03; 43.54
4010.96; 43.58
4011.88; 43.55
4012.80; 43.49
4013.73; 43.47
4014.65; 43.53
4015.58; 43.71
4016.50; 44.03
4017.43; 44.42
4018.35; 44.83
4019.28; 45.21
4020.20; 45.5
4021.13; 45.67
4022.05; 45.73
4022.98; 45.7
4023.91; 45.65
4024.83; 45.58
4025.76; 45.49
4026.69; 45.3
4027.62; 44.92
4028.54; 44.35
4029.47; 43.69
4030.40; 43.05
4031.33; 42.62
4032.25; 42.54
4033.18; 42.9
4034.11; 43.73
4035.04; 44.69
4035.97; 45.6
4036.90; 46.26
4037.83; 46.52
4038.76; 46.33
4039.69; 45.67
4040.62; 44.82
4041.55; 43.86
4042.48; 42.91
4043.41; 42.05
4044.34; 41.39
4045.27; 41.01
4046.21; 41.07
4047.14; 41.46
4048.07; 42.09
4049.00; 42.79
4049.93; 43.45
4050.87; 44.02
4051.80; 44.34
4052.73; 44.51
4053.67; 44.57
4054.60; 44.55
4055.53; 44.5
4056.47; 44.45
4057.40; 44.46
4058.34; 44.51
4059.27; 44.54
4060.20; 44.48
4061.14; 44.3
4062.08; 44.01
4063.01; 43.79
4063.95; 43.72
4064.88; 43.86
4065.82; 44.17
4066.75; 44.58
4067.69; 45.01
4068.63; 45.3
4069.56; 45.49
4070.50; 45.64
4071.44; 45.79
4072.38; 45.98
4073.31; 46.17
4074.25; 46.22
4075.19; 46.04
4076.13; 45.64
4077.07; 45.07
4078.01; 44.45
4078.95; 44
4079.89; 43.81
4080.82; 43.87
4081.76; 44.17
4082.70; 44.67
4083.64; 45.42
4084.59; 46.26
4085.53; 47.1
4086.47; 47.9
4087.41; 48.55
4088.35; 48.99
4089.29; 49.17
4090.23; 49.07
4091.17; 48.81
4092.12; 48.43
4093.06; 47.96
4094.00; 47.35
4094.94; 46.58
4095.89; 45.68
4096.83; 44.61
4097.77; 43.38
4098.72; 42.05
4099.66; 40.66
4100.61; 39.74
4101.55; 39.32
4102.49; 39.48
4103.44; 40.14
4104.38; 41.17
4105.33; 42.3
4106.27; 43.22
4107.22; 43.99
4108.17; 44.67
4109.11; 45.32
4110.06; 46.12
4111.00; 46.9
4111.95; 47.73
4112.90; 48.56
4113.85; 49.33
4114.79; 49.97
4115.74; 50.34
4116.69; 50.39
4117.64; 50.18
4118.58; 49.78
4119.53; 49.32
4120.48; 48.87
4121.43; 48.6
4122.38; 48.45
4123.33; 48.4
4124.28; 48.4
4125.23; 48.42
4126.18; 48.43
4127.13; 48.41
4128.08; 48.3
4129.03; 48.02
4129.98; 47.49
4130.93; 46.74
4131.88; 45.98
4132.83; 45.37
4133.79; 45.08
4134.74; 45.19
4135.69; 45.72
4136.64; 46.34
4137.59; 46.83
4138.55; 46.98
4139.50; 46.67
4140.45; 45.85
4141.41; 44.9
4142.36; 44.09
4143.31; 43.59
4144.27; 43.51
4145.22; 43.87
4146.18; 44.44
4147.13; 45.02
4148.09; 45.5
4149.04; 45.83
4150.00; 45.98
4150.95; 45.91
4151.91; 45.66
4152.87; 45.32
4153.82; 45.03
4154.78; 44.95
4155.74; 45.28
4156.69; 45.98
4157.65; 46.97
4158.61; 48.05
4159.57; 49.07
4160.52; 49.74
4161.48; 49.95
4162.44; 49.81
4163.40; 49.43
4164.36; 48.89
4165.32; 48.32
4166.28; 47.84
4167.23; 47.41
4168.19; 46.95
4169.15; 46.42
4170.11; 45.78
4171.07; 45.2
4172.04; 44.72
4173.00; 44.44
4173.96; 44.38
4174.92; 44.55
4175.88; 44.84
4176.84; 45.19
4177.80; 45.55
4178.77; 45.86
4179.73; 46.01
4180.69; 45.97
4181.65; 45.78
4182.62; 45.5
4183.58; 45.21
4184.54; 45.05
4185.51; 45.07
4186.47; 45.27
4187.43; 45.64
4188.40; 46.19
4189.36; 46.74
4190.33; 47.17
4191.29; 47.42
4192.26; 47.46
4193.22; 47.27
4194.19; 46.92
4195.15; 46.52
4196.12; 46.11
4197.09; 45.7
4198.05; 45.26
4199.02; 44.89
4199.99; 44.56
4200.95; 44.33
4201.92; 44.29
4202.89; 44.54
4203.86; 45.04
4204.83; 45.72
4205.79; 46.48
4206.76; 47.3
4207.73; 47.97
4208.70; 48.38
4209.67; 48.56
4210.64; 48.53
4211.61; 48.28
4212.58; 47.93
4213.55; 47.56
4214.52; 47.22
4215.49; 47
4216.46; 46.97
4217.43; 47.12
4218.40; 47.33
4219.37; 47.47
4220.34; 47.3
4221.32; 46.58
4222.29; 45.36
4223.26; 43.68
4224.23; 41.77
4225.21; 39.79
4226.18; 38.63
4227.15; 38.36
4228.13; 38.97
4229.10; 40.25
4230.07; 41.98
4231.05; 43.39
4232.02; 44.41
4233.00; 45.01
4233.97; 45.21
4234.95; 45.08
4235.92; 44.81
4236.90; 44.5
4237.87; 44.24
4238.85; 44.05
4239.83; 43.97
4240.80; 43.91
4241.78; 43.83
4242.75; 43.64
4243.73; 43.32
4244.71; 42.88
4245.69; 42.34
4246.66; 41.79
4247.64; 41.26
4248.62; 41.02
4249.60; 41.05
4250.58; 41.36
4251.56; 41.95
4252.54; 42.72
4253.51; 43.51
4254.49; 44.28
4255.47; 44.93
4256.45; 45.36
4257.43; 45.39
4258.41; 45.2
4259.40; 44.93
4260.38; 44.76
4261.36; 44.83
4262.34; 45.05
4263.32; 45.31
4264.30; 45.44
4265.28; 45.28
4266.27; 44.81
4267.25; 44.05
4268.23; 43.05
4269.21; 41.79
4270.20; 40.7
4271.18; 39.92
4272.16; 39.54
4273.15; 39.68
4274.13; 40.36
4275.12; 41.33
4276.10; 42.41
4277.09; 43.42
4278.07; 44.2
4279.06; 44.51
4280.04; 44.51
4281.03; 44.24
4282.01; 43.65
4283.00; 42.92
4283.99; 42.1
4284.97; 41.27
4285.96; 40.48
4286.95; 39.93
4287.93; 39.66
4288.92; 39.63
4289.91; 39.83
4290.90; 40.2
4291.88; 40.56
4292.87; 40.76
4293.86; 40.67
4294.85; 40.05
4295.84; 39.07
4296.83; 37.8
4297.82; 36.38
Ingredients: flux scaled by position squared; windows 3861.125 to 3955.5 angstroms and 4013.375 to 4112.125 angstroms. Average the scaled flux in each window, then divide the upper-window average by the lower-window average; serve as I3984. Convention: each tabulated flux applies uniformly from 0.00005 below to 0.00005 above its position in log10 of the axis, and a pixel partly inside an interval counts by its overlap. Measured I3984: 1.55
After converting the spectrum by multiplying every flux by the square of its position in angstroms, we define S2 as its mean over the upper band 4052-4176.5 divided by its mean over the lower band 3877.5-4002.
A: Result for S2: 1.60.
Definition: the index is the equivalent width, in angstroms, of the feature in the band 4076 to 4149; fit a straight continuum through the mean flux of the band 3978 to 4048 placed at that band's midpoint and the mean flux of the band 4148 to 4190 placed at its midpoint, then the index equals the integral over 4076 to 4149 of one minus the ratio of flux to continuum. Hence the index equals -1.4 angstroms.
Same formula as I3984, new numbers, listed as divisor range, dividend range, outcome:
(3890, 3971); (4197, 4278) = 1.78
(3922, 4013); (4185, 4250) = 1.61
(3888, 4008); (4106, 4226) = 1.62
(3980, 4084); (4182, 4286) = 1.12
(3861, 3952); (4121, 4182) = 1.69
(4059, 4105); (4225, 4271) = 1.04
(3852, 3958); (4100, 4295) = 1.65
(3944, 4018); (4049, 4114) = 1.33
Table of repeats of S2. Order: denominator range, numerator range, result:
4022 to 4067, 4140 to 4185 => 1.11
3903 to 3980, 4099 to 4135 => 1.81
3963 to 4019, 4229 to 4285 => 1.35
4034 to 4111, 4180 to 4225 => 1.10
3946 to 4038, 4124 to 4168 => 1.33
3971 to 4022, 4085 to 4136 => 1.22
